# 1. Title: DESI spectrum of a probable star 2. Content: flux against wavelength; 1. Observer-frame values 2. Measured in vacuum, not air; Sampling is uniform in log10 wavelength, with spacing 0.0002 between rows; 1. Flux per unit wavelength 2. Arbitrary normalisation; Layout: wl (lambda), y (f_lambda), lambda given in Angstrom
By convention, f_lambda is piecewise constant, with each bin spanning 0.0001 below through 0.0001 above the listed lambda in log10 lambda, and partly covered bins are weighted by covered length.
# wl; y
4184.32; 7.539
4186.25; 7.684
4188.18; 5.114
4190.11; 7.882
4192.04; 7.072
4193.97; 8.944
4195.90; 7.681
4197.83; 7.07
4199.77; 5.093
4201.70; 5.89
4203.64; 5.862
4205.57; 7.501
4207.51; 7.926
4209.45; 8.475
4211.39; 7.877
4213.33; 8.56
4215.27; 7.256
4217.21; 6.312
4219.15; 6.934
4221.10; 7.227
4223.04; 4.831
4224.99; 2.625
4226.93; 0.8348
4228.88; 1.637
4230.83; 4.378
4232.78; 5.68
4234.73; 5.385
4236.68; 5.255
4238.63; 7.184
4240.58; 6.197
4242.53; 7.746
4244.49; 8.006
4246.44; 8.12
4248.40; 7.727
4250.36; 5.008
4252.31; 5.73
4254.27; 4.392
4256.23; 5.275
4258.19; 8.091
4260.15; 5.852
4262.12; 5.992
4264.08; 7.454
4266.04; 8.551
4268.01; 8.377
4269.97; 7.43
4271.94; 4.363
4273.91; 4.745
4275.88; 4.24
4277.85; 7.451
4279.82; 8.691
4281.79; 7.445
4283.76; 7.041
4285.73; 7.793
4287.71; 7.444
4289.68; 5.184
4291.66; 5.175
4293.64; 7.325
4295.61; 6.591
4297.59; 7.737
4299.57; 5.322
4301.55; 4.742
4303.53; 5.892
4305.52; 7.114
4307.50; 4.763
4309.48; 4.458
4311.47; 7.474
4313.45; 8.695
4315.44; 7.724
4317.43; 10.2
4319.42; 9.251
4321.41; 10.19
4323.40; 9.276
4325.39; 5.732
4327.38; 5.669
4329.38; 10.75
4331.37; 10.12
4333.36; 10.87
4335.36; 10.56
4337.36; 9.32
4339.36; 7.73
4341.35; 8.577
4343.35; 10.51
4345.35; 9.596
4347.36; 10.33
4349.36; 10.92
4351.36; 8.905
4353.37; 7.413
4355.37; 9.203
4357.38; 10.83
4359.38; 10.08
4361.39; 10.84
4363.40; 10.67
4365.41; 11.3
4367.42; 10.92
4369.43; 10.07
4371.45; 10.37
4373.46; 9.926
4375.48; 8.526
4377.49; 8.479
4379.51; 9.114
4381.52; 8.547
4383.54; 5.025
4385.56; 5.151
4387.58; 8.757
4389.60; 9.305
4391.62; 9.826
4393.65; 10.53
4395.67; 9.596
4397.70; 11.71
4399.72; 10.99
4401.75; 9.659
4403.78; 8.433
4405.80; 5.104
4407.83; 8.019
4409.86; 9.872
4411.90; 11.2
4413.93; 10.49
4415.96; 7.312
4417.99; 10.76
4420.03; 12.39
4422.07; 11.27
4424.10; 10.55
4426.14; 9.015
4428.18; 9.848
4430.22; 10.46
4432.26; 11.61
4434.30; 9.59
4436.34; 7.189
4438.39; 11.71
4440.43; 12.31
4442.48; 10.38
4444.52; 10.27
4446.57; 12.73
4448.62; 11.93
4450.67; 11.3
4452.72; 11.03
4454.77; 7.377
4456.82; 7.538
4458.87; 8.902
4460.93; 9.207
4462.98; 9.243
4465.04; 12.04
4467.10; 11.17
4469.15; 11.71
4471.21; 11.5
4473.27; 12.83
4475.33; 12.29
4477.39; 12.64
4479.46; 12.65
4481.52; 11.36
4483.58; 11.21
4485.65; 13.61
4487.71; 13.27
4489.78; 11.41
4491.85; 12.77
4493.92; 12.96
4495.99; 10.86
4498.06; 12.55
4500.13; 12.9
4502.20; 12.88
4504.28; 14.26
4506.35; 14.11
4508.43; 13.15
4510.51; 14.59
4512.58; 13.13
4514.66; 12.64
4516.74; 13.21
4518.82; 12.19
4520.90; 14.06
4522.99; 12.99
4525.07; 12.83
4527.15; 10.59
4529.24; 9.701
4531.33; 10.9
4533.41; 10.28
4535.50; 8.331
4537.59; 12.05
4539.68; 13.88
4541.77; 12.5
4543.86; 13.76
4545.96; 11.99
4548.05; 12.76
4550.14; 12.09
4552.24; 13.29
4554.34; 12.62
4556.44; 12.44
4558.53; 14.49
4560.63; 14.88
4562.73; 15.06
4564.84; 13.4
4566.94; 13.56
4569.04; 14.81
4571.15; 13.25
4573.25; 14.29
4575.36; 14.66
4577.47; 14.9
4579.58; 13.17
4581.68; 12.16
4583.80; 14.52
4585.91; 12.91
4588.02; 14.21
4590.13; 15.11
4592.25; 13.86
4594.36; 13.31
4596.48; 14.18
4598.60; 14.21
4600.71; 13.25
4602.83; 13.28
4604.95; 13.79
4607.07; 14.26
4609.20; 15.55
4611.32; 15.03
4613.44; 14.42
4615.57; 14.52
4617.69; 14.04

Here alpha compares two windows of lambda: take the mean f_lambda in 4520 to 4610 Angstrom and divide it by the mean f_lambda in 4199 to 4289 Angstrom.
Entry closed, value 2.08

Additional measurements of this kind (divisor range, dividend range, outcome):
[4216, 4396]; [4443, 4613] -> 1.67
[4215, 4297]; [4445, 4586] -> 2.01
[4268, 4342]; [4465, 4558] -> 1.68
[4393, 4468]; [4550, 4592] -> 1.37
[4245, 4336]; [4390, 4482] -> 1.46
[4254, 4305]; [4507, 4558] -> 1.90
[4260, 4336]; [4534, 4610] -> 1.85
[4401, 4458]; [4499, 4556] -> 1.25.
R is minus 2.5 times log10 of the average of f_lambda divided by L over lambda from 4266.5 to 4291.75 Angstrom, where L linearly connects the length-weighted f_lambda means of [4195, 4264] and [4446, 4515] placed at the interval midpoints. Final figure 0.10 mag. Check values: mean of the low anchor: 6.17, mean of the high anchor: 11.9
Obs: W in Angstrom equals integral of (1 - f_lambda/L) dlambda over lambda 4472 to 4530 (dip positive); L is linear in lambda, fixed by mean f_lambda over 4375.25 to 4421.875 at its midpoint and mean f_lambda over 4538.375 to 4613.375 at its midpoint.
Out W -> -4.2 Angstrom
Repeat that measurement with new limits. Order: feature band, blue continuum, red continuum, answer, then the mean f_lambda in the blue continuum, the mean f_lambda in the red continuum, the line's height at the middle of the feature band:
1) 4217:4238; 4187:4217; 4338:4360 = 8.2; 7.19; 9.45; 7.59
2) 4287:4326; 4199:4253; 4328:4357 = 7.0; 6.12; 9.6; 8.53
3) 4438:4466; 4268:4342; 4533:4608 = 0.8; 7.39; 13.4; 10.7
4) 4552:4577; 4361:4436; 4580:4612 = -1.3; 9.57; 13.9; 13.3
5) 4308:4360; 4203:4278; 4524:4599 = -4.7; 6.21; 13.1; 8.21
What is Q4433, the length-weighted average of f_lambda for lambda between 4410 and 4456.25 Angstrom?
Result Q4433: 10.4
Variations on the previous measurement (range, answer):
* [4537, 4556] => 12.8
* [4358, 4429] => 9.54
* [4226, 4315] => 6.24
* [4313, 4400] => 9.36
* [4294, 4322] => 7.12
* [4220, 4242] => 4.73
